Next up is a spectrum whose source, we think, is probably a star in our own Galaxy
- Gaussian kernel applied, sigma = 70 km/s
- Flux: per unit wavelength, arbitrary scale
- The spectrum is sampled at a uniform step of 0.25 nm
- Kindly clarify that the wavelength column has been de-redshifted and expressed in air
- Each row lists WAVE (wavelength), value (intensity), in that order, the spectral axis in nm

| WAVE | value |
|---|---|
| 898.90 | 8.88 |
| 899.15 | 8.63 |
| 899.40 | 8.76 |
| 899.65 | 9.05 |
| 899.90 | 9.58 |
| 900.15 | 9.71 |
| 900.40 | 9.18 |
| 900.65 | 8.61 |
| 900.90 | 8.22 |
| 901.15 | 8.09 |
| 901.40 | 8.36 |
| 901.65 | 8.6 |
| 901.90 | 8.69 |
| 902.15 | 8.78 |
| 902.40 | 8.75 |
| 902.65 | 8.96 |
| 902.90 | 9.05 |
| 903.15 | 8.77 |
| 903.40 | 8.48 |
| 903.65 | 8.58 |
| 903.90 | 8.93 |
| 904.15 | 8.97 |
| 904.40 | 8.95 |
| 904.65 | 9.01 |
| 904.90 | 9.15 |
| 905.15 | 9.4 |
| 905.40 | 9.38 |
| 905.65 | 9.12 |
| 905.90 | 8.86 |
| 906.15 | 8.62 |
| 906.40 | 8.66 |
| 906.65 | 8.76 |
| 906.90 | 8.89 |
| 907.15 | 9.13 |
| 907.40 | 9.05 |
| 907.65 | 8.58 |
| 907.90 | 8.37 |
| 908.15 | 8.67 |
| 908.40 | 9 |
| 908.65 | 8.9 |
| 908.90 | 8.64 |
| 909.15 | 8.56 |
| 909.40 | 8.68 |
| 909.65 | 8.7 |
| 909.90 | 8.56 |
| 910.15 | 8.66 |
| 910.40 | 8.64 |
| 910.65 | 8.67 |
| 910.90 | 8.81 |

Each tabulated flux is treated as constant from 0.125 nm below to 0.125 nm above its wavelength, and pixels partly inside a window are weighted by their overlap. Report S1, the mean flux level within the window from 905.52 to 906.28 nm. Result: 8.87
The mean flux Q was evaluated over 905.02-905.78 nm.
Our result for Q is 9.3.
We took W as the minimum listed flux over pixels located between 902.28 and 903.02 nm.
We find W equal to 8.75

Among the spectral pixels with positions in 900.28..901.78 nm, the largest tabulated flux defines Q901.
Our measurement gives 9.18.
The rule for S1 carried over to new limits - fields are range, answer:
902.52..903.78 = 8.77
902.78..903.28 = 8.9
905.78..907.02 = 8.76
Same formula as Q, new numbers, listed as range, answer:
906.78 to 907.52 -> 9.02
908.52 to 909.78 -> 8.7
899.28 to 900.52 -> 9.26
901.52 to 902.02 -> 8.64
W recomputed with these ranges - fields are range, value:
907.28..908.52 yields 8.37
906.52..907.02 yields 8.76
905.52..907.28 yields 8.62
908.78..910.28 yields 8.56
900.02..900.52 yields 9.18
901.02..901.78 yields 8.09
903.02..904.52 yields 8.48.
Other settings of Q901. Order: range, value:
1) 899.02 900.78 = 9.71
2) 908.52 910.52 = 8.9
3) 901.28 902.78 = 8.96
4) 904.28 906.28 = 9.4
